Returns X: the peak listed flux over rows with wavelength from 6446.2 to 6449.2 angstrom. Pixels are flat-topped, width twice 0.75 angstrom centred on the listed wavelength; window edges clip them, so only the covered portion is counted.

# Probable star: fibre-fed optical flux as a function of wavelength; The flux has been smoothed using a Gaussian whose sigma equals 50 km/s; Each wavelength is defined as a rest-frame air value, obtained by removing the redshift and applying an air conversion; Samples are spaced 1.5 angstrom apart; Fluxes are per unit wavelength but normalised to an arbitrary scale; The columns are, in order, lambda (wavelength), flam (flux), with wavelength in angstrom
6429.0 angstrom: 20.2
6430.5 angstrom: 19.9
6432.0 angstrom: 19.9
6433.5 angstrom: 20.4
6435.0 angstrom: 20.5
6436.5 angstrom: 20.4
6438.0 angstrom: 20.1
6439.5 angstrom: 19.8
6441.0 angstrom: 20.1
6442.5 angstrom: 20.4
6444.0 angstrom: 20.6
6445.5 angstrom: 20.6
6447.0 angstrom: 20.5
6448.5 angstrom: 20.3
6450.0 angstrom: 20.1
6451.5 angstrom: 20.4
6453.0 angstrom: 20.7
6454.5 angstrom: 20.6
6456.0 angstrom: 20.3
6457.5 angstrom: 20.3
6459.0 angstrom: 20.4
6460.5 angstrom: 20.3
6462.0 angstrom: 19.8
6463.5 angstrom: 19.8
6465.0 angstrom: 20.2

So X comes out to 20.5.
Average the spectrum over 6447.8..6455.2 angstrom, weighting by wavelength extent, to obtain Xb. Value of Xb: 20.4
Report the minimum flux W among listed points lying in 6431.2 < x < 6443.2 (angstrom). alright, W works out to 19.8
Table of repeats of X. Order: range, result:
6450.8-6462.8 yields 20.7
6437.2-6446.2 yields 20.6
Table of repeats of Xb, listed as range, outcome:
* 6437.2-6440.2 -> 20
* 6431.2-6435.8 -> 20.3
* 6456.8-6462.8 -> 20.2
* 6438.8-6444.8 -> 20.2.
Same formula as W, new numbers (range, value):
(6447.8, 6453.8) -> 20.1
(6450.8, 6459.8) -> 20.3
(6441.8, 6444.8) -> 20.4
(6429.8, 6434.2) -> 19.9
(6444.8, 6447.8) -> 20.5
